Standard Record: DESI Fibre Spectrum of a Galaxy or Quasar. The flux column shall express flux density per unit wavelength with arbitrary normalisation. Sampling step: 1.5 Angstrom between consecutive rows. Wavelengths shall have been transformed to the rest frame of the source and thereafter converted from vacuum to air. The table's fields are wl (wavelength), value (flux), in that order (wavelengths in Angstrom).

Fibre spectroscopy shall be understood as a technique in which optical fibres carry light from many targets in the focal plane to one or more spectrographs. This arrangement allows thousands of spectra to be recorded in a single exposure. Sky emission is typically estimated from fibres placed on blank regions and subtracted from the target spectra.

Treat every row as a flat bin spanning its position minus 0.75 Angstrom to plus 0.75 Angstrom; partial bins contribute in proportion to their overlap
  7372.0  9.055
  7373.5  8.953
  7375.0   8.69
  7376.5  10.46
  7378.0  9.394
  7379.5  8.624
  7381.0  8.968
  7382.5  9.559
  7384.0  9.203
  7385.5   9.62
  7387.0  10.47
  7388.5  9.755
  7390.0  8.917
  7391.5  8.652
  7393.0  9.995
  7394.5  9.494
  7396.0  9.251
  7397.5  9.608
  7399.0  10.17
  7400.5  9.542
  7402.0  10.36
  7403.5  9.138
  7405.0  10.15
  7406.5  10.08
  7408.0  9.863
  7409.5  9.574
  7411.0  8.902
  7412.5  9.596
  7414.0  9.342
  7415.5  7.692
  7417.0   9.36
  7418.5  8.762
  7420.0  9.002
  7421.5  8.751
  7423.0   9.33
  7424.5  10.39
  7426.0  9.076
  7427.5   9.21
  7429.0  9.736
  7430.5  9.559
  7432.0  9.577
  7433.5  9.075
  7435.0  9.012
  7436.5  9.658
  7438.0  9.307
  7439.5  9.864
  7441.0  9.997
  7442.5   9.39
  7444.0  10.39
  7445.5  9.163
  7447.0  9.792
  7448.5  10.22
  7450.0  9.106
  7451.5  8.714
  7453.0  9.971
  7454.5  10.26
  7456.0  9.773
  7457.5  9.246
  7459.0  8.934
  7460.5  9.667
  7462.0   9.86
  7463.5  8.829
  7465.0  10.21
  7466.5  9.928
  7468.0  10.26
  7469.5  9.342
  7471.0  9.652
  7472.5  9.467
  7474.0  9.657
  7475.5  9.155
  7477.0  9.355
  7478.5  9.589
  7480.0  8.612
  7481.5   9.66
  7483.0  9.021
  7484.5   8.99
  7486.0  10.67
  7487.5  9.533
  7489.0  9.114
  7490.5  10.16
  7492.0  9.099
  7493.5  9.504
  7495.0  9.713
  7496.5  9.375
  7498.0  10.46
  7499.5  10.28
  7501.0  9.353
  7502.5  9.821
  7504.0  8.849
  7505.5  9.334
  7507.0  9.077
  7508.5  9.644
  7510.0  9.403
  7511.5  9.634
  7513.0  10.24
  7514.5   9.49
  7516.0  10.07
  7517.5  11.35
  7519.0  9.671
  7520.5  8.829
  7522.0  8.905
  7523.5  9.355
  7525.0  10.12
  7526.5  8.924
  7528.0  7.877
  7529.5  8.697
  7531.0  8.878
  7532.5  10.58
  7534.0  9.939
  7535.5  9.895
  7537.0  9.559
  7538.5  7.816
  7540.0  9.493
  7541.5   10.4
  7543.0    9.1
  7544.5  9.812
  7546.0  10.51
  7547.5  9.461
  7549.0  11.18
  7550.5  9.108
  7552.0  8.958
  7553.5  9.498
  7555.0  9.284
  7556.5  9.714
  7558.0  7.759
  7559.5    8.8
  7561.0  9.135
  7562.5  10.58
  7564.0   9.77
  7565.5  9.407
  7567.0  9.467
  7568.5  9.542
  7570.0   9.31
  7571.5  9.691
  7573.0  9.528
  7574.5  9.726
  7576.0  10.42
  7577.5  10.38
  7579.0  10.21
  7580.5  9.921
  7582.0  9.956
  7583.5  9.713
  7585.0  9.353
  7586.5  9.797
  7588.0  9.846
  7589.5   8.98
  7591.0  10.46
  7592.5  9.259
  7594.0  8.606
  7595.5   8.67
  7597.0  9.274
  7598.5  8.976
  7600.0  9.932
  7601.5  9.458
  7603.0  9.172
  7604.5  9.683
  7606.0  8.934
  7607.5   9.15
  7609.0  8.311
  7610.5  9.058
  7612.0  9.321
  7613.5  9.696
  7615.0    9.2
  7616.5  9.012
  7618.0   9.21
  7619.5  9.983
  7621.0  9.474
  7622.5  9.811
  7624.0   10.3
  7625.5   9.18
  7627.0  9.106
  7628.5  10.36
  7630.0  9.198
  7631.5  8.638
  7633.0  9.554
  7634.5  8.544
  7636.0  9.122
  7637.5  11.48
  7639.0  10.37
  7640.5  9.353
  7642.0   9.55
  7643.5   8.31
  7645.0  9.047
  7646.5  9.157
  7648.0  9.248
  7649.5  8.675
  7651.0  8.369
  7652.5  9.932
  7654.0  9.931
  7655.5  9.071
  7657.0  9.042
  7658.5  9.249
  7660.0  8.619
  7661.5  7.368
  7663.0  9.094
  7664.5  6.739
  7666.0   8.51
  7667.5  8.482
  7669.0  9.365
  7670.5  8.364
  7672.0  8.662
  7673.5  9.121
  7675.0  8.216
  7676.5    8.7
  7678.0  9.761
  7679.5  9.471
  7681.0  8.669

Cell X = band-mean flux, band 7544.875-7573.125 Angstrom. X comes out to 9.51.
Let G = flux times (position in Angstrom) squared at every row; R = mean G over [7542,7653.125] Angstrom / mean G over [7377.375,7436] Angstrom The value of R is 1.1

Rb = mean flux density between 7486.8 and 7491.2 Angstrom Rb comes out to 9.6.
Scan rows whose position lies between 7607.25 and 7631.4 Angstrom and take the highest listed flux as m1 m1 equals 10.36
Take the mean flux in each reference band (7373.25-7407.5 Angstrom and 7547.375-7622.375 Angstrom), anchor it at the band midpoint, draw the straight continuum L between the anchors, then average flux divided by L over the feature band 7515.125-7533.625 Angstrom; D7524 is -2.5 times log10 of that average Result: 0.00 mag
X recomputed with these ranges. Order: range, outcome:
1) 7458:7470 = 9.63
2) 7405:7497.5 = 9.49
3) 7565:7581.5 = 9.79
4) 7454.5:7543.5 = 9.52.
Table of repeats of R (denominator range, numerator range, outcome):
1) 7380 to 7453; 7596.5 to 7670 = 1.03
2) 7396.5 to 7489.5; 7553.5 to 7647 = 1.04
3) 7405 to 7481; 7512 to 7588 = 1.04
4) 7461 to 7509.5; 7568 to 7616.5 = 1.02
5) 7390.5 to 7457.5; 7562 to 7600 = 1.06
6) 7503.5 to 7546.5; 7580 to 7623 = 1.01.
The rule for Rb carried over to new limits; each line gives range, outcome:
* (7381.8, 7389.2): 9.72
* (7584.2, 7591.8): 9.68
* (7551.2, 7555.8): 9.25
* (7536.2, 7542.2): 9.31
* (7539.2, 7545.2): 9.68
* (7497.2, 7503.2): 9.97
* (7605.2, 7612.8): 8.96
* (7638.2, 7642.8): 9.76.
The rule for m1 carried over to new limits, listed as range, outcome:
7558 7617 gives 10.58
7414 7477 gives 10.39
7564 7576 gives 10.42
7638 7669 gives 10.37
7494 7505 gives 10.46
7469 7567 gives 11.35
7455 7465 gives 10.21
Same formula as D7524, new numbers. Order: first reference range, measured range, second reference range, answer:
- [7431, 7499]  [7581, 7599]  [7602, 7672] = -0.02 mag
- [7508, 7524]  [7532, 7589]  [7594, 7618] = -0.02 mag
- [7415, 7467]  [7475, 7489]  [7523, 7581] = 0.01 mag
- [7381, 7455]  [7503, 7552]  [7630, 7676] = -0.03 mag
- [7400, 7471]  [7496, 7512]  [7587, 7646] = -0.01 mag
